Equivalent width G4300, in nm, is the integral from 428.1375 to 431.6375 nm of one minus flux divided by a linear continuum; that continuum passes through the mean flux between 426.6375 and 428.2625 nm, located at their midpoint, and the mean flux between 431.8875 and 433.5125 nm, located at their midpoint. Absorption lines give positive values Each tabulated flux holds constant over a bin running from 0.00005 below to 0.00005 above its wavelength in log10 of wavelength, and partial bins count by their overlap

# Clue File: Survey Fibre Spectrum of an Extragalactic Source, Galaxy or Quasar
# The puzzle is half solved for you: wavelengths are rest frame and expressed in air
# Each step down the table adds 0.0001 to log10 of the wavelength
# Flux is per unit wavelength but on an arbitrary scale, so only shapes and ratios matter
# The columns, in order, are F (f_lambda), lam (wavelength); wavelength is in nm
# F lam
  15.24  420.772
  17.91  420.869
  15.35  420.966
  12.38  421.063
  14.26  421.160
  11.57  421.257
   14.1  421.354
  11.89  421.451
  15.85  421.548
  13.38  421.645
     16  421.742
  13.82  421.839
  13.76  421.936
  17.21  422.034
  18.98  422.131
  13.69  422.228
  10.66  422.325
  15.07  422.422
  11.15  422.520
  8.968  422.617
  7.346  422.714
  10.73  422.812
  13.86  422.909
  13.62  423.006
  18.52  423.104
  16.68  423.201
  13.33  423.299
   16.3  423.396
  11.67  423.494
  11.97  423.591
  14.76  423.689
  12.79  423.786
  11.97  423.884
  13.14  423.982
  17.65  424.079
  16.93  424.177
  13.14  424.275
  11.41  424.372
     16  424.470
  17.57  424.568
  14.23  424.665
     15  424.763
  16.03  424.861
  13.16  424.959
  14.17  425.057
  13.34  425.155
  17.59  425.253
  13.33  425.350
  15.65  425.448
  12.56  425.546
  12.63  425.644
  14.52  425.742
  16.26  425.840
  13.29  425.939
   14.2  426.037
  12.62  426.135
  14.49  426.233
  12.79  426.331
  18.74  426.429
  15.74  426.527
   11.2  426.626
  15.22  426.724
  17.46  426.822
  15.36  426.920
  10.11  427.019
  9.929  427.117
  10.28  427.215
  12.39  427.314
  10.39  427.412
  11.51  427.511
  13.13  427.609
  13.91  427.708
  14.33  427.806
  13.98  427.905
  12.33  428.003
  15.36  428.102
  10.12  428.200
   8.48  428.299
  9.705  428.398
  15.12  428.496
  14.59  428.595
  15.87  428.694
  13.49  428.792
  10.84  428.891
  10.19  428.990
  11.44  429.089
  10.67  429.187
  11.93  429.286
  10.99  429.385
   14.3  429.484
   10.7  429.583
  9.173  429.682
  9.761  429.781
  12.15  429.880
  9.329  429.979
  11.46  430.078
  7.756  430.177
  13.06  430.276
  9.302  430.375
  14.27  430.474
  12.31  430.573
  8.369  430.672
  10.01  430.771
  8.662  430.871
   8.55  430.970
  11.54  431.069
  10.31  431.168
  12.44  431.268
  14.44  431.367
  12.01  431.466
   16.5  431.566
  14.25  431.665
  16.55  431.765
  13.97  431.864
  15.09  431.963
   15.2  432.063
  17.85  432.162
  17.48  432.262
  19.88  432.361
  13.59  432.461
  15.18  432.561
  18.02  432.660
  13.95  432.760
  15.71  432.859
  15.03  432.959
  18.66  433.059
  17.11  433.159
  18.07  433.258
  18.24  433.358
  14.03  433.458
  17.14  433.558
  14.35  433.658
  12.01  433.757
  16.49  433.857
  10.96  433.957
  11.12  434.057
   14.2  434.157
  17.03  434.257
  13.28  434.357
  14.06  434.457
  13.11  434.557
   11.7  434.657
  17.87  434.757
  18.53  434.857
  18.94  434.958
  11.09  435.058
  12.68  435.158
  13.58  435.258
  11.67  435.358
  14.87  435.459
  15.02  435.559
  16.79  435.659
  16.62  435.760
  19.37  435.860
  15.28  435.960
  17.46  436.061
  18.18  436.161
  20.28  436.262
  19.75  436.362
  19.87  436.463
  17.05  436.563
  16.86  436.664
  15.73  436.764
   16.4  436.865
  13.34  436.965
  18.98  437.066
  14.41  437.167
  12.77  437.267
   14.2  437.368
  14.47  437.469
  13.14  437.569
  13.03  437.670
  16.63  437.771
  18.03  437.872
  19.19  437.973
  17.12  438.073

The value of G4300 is 0.72 nm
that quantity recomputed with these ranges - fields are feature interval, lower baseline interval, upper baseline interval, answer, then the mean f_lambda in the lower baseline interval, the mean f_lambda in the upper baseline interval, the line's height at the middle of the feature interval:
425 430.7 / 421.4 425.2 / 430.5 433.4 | 0.621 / 14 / 14.4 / 14.2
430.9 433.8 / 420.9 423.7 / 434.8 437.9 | 0.054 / 13.7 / 16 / 15.3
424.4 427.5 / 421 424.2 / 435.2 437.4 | 0.071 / 13.7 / 16.3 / 14.4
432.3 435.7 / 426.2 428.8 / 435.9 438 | 0.057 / 13.2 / 16.4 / 15.4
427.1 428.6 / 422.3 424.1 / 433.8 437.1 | 0.202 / 13.1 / 15.7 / 14.1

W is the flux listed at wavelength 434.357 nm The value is 13.28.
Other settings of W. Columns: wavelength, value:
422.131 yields 18.98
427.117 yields 9.929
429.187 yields 10.67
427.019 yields 10.11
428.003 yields 12.33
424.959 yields 13.16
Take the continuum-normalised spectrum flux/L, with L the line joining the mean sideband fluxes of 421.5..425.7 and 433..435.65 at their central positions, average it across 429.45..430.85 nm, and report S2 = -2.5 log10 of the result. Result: 0.33 mag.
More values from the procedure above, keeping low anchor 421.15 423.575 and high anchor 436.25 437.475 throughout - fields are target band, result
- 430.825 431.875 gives 0.215 mag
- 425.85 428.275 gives 0.099 mag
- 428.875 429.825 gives 0.335 mag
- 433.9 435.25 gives 0.130 mag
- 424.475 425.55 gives -0.057 mag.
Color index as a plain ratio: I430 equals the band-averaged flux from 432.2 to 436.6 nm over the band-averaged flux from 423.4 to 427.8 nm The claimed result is 1.14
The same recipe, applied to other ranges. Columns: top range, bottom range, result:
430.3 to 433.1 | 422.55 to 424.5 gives 1.03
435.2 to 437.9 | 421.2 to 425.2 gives 1.15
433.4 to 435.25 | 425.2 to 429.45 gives 1.09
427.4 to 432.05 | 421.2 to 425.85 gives 0.86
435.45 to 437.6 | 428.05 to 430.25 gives 1.43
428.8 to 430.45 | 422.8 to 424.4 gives 0.77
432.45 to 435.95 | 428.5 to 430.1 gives 1.29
